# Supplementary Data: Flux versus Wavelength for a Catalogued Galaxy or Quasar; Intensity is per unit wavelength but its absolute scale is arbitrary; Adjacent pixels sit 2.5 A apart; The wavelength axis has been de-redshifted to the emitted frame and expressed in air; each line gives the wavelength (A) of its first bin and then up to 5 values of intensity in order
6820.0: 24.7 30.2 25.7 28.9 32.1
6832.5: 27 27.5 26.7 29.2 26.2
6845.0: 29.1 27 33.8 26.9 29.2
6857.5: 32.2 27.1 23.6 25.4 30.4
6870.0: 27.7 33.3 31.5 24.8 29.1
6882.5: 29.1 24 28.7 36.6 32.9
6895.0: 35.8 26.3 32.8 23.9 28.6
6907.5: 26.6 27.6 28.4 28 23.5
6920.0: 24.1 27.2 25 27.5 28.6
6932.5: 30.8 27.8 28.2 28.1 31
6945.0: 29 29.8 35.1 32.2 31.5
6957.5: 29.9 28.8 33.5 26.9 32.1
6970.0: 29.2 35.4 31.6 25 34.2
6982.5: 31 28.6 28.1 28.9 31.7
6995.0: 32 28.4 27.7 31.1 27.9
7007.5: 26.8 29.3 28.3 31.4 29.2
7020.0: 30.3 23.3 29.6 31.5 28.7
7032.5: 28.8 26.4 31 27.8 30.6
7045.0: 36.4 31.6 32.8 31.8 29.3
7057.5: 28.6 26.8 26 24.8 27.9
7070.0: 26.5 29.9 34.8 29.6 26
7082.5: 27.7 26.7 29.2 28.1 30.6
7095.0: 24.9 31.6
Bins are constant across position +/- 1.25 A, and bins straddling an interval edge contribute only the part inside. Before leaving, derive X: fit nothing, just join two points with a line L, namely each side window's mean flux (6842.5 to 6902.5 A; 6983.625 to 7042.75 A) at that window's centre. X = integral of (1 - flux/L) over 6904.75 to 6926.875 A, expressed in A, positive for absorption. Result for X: 2.0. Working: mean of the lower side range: 29.3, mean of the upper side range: 29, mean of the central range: 26.5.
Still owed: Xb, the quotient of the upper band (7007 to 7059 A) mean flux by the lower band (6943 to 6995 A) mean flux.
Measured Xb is 1.0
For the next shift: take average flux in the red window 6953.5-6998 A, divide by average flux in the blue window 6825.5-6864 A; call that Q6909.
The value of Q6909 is 1.1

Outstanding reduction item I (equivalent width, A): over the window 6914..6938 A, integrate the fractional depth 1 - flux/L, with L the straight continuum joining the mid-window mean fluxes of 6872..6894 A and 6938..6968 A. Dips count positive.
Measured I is 2.6 A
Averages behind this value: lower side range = 30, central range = 27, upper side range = 30.6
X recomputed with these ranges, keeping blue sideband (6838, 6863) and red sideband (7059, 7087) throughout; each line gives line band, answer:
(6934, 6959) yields -1.8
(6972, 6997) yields -2.0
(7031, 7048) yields -1.4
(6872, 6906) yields -1.6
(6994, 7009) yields -0.4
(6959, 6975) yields -1.6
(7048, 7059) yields -1.0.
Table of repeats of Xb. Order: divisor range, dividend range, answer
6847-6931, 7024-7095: 1.03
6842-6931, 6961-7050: 1.05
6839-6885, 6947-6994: 1.08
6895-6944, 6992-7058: 1.07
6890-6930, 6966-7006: 1.07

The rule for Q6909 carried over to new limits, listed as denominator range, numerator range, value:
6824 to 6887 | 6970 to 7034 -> 1.04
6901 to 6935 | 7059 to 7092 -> 1.04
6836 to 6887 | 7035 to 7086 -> 1.03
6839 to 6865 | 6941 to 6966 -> 1.09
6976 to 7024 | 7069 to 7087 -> 0.99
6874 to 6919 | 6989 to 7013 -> 1.02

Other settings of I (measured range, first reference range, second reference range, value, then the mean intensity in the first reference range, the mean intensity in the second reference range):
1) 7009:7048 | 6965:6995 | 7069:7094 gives 0.1 A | 30.4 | 28.9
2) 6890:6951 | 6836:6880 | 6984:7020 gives 0.2 A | 28.5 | 29.3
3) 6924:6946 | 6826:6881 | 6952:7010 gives 0.8 A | 28.6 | 30.1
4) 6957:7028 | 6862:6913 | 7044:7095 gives -1.5 A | 29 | 29.1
